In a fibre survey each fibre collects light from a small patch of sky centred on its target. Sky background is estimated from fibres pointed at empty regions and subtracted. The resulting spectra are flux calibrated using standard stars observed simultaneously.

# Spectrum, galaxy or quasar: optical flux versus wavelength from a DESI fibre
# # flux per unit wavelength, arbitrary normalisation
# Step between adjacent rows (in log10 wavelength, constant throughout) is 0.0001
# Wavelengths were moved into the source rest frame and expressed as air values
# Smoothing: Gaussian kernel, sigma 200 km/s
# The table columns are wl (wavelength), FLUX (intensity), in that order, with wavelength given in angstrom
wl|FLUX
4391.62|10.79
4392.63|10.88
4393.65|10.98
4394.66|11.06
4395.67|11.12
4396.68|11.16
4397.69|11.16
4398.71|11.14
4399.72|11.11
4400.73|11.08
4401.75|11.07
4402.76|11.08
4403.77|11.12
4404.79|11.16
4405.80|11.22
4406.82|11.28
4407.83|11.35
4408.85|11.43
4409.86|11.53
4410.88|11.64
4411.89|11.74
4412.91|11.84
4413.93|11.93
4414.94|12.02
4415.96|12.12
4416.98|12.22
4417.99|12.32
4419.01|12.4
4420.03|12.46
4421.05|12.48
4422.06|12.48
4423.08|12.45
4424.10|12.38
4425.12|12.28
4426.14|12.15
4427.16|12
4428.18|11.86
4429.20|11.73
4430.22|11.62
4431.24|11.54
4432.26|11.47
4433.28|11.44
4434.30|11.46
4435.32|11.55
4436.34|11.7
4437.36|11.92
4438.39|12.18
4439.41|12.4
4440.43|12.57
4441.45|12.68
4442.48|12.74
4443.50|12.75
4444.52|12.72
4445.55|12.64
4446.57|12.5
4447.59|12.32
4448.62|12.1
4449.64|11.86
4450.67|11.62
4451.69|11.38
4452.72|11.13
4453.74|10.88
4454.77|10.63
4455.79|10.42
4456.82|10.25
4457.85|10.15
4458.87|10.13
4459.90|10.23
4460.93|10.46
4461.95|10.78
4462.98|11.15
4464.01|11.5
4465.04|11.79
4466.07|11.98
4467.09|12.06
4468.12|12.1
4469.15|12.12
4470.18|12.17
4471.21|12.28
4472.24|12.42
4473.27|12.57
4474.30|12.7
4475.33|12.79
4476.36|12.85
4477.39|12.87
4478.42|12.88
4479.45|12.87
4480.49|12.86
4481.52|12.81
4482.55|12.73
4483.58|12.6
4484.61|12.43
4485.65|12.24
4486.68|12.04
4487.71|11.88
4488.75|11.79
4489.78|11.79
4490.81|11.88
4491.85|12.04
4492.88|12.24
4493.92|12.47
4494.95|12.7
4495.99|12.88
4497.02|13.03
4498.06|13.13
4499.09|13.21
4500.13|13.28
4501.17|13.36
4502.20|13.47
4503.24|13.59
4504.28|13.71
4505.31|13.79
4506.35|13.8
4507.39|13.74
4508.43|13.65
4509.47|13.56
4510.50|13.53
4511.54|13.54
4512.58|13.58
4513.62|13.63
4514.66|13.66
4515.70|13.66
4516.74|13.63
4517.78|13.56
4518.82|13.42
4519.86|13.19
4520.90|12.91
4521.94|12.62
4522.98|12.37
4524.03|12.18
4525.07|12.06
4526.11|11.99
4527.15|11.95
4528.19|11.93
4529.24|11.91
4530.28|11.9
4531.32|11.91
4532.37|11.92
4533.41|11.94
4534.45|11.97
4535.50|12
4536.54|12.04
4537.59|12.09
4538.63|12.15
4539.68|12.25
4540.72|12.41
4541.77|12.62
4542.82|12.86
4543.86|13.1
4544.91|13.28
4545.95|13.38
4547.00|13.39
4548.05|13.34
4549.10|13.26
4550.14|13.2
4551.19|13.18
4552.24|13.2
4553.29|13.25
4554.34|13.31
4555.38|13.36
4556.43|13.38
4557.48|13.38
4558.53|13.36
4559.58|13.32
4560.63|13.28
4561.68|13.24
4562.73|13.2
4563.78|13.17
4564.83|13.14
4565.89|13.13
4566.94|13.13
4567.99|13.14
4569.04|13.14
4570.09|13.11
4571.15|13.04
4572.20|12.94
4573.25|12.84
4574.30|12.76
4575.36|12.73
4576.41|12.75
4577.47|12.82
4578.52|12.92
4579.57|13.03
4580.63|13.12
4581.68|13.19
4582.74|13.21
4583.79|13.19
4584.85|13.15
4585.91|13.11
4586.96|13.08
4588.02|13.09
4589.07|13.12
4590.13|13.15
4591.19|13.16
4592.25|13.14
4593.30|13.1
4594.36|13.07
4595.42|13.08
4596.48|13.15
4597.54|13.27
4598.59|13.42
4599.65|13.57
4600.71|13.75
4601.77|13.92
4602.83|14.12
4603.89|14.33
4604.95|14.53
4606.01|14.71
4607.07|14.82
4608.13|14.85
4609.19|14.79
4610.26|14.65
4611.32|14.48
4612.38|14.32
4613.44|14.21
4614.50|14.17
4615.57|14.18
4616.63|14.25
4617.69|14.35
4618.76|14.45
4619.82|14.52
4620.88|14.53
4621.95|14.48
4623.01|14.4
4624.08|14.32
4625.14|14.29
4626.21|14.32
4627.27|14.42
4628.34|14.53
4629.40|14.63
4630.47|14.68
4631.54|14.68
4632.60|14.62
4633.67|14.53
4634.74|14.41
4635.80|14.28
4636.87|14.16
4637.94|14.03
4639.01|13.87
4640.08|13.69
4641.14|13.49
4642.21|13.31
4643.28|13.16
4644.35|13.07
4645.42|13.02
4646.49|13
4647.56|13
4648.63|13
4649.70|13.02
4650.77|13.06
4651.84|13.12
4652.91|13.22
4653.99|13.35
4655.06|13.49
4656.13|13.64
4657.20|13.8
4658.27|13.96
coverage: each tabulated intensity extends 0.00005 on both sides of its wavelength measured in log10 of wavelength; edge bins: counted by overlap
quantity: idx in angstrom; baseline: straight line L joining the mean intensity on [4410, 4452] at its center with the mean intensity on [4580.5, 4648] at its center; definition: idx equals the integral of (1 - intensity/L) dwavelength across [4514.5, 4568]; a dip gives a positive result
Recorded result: 1.4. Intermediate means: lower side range 12.1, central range 12.8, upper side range 13.9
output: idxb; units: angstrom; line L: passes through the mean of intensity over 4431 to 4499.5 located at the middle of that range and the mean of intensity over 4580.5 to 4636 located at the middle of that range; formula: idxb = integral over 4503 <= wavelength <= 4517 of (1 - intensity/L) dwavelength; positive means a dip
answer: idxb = -1.1 angstrom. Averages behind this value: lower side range 12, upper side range 14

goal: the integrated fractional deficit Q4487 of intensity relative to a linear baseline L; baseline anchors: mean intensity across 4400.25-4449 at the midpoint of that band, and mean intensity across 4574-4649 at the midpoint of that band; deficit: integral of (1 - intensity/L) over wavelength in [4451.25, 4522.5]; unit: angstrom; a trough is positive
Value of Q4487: 0.6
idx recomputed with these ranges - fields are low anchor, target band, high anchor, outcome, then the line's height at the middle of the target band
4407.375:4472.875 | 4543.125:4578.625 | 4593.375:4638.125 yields 0.8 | 13.5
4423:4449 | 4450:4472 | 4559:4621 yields 2.0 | 12.3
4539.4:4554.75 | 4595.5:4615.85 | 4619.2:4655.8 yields -0.8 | 13.6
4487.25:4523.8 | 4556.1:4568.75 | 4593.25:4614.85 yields 0.4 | 13.6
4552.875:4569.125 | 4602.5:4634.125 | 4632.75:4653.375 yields -2.4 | 13.4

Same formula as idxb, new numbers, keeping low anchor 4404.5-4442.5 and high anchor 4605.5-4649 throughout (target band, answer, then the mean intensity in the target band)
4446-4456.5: 0.7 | 11.5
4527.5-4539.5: 1.1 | 12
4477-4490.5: 0.2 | 12.4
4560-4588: 1.1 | 13.1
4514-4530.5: 0.4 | 12.7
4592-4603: 0.3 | 13.4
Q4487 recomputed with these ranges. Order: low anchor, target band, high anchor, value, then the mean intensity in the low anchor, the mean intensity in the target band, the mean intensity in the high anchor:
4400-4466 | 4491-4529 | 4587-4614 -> -1.2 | 11.7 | 13.1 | 13.8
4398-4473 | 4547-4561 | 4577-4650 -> -0.2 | 11.7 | 13.3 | 13.8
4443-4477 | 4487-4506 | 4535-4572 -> -0.9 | 11.7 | 12.8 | 13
